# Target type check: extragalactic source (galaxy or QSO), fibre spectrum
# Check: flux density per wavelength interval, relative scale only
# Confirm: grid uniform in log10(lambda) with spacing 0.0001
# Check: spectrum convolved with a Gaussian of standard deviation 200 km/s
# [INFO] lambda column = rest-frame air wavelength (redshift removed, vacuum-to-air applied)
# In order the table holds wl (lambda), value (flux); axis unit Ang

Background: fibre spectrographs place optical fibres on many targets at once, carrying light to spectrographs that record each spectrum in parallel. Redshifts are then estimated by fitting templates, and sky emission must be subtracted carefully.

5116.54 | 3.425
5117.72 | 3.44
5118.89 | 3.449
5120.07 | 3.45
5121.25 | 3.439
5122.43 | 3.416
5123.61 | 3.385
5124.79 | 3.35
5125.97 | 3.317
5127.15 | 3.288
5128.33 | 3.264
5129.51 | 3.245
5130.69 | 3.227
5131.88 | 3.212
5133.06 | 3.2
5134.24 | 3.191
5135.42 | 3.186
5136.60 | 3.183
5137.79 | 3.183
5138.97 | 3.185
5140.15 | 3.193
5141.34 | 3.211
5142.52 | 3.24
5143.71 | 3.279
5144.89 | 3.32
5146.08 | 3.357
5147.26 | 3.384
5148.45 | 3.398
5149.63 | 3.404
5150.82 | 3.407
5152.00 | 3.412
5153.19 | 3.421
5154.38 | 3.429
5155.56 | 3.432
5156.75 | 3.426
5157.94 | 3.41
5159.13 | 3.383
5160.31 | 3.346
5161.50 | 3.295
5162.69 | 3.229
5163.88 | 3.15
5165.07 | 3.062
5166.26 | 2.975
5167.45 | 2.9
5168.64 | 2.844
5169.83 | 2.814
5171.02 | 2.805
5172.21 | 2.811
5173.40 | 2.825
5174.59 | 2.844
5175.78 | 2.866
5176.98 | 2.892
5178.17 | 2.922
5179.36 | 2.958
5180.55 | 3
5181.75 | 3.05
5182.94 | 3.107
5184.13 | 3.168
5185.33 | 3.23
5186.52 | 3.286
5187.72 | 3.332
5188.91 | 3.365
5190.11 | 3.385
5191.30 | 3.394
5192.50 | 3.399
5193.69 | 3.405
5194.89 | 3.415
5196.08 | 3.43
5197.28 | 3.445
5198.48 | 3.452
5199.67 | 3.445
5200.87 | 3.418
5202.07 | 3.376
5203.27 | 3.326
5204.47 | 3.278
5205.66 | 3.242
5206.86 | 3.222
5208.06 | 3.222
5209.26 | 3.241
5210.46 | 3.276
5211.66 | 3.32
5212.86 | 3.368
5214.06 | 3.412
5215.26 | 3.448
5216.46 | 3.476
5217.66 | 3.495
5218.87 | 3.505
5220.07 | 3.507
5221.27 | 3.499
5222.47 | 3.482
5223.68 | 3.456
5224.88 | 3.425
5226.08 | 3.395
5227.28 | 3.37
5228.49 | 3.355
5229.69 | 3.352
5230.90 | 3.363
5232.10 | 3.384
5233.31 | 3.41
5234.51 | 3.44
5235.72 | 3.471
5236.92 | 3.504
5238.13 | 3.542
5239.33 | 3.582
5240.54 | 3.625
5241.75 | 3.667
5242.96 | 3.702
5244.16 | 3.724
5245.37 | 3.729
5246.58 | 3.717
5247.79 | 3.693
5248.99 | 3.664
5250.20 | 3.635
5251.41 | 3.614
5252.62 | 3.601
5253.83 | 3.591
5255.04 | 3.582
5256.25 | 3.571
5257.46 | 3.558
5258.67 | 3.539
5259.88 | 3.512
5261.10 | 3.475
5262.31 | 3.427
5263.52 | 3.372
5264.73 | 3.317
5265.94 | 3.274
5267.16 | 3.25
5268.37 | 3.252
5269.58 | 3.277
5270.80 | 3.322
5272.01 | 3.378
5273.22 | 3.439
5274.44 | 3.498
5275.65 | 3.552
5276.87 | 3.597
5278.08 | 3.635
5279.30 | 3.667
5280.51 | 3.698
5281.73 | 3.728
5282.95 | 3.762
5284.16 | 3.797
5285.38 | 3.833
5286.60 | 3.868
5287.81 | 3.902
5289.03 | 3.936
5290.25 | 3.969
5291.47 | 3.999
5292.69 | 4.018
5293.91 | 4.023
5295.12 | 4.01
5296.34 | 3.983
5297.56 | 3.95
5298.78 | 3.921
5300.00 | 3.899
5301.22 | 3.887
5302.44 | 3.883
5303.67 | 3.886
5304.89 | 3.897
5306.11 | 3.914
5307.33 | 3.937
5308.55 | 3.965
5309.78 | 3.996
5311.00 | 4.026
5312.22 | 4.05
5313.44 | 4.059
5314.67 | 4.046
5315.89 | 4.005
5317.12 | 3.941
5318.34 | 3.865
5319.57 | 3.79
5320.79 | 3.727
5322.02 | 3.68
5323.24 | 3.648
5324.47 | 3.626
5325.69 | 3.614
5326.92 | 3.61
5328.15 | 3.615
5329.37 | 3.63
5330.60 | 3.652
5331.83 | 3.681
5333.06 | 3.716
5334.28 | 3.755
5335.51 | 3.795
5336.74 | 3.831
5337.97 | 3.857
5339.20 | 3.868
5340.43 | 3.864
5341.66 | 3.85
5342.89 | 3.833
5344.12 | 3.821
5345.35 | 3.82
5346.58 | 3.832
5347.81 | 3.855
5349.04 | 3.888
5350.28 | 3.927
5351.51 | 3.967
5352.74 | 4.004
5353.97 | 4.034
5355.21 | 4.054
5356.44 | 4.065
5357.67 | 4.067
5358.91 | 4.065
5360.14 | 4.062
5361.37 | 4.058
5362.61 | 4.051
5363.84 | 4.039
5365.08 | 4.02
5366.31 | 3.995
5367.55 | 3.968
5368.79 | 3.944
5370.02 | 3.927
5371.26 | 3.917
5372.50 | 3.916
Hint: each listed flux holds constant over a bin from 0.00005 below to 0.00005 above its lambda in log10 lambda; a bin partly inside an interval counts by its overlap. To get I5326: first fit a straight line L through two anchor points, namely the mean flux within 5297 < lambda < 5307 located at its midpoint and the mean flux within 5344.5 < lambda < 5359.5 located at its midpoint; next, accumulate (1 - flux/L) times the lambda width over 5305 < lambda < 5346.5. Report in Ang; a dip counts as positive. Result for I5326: 1.16 Ang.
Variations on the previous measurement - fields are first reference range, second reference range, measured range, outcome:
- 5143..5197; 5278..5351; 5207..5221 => 0.1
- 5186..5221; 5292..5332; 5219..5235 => 0.3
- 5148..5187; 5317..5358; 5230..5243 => -0.4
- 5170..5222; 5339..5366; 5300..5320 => -1.0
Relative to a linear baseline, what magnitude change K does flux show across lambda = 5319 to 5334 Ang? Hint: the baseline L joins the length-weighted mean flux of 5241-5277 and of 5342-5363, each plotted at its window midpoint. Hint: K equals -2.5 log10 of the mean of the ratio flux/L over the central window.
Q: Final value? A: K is 0.05 mag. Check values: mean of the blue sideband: 3.52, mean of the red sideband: 3.96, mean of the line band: 3.67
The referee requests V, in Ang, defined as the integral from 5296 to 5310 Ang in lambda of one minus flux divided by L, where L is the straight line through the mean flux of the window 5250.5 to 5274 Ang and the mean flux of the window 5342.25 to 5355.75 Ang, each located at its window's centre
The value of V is -1.0 Ang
